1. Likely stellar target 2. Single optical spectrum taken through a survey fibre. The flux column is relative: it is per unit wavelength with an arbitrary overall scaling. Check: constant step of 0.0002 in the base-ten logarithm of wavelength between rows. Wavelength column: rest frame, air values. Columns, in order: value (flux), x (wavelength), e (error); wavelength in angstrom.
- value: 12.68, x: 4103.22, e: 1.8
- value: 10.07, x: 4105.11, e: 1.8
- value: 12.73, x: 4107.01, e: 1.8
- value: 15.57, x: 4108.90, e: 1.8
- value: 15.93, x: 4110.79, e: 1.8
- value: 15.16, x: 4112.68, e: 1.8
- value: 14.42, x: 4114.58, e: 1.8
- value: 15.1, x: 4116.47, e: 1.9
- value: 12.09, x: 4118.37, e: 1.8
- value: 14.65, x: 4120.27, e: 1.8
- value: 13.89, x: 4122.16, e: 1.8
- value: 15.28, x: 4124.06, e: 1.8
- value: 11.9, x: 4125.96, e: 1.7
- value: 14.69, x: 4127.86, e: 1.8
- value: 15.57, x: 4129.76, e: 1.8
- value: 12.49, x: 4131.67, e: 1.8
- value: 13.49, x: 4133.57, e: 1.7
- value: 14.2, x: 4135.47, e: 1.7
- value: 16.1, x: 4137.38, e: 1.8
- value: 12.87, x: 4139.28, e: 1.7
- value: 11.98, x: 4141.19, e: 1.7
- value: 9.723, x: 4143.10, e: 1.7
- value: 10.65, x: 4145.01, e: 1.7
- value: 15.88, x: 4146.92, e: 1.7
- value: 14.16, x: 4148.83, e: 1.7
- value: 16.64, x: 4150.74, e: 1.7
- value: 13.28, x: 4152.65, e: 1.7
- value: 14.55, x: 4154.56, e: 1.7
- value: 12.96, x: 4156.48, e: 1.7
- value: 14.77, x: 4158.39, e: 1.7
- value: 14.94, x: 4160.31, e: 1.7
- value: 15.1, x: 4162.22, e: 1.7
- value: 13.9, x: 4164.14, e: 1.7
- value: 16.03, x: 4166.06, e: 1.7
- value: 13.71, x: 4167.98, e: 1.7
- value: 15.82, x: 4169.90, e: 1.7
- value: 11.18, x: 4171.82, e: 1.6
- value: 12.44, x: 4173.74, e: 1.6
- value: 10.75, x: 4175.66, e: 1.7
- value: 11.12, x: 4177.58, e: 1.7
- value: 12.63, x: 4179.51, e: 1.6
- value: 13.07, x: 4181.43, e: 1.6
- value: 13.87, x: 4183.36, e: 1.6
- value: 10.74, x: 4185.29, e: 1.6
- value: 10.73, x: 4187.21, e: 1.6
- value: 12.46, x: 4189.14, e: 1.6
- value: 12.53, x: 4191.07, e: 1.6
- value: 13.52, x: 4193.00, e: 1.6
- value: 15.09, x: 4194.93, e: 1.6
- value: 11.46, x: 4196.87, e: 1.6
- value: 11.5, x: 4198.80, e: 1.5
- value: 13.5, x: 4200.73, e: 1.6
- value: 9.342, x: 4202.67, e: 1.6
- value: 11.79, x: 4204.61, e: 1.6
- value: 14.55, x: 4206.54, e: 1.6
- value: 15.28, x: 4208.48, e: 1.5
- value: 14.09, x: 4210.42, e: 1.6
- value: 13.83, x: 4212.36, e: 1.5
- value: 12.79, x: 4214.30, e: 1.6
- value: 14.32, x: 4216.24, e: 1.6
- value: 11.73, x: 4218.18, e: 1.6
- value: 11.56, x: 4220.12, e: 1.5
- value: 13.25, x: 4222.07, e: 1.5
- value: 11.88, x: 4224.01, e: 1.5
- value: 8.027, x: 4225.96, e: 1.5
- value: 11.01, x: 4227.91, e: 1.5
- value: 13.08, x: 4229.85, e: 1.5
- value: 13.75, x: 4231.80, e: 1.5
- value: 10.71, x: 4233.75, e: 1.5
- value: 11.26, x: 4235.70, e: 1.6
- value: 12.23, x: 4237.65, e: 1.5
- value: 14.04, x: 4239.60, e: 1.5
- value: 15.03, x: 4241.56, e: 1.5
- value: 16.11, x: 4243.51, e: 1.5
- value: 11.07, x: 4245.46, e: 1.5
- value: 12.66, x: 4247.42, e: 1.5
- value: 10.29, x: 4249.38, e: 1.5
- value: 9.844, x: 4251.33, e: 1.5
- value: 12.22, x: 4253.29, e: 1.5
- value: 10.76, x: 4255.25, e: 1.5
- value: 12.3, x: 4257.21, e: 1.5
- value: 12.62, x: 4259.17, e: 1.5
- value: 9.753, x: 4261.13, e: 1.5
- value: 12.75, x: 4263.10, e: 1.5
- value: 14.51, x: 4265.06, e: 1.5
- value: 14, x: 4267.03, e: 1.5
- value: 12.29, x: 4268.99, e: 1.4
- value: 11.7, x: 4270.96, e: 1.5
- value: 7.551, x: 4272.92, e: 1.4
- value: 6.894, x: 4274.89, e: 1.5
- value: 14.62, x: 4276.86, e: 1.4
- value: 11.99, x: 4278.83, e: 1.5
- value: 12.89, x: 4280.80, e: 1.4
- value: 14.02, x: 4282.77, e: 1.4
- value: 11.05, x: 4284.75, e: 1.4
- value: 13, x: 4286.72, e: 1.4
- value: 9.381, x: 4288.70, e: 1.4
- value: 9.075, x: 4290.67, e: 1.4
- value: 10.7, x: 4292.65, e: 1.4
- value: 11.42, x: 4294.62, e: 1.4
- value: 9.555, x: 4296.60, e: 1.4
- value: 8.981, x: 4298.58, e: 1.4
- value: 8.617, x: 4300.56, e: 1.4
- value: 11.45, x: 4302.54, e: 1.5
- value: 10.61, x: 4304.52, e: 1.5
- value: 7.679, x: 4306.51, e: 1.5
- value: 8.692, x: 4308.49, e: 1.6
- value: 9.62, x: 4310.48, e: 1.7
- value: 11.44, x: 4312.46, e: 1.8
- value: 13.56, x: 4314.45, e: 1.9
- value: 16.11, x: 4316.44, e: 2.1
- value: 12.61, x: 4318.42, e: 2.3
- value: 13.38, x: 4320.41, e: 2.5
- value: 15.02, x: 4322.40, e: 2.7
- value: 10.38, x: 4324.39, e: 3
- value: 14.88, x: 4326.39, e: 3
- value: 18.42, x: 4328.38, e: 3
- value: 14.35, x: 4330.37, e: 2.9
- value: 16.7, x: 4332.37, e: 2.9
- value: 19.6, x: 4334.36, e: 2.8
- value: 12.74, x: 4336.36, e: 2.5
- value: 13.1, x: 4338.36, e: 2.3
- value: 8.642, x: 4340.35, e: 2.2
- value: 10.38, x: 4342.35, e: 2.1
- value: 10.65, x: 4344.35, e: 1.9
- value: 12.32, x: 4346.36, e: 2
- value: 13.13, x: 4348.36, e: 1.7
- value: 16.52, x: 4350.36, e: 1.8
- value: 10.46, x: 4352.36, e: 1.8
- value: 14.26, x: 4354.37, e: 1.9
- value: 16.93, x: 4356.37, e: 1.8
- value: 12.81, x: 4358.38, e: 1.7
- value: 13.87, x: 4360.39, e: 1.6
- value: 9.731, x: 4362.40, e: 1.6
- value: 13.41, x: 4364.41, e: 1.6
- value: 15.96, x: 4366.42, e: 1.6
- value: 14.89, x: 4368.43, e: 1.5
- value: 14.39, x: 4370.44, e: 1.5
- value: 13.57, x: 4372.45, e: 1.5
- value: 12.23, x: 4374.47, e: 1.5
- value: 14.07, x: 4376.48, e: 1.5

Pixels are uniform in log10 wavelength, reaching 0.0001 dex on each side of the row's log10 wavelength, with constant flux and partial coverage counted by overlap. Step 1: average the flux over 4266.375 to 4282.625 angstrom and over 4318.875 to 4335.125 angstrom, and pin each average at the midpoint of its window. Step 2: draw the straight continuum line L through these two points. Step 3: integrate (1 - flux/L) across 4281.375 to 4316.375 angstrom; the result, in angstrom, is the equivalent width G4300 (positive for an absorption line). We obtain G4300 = 6.65 angstrom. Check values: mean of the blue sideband 11.6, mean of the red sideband 15.2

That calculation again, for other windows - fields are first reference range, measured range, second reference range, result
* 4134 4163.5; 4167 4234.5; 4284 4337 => 4.17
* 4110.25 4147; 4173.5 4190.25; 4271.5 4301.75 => 0.97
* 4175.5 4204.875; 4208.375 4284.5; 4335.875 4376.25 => 1.42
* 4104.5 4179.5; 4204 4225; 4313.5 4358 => 0.85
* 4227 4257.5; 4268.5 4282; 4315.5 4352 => 1.77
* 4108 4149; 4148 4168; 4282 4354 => -1.42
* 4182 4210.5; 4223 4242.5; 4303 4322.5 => 0.41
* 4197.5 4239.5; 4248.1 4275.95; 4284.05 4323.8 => 1.09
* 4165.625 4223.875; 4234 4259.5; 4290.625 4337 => 0.65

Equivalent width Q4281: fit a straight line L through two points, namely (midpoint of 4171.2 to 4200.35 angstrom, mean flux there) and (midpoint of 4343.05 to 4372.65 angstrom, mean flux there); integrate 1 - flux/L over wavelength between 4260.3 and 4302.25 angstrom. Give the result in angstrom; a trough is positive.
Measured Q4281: 5.7 angstrom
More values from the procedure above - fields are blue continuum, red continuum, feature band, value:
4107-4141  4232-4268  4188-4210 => 0.5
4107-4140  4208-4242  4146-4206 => 0.9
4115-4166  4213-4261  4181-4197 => 0.5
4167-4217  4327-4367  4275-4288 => 0.8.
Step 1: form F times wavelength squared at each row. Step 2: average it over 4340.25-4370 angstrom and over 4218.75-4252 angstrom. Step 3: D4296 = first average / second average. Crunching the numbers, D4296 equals 1.14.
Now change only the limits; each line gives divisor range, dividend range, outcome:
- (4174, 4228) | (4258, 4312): 0.92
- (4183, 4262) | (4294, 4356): 1.06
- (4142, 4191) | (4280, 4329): 0.94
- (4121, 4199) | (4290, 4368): 1.02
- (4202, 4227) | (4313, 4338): 1.24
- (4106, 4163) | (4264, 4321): 0.87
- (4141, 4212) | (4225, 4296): 0.93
